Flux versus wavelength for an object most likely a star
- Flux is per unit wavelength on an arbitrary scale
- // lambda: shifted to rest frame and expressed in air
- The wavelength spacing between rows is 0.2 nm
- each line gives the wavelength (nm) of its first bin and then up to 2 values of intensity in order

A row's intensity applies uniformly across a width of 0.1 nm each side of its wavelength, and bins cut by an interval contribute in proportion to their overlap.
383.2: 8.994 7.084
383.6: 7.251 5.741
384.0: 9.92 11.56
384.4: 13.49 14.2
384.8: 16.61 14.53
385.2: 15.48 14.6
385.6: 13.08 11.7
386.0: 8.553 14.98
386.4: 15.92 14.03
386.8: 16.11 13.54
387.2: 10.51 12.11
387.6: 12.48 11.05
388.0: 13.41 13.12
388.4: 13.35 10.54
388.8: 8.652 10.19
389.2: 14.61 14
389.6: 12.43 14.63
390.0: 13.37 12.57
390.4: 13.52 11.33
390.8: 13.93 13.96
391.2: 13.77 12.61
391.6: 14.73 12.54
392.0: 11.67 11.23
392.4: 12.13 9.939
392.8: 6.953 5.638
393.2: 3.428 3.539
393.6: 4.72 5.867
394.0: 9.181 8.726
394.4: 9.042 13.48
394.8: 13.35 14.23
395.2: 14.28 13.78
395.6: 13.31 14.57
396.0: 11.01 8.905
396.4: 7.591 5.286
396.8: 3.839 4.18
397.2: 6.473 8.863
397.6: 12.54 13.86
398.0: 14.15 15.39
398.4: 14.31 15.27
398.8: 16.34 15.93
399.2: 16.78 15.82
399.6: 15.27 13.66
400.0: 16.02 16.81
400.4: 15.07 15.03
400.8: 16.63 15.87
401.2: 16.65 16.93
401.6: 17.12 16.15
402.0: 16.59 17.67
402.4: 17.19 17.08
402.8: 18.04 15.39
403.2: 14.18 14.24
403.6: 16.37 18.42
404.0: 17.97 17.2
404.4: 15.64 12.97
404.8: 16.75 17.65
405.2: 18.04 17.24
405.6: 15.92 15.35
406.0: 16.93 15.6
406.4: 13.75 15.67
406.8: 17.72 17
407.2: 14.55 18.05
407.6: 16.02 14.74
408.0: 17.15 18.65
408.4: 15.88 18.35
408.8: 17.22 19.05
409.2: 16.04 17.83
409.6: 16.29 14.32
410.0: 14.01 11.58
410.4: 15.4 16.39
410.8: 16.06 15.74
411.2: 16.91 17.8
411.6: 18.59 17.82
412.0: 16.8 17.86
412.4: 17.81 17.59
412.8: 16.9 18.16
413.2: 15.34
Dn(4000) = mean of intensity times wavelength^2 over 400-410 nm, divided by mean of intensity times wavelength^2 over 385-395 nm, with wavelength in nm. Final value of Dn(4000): 1.5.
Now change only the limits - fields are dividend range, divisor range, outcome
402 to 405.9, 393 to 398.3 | 1.77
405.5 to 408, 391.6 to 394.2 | 2.05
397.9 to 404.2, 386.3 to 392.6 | 1.33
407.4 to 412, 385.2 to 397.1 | 1.60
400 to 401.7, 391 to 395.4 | 1.65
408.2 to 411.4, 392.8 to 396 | 1.79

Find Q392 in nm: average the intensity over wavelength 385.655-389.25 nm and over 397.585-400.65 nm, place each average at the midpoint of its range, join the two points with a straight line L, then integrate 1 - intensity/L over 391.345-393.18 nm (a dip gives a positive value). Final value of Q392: 0.42 nm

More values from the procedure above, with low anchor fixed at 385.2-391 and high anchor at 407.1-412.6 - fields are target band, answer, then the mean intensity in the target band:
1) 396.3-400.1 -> 0.636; 12.2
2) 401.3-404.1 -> -0.240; 16.7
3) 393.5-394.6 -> 0.463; 8.05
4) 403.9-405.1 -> -0.054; 16.4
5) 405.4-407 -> -0.006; 16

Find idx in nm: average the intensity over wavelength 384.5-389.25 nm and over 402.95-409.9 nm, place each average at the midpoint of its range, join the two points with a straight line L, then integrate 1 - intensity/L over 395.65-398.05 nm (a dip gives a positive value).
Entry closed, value 0.90 nm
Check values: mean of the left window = 13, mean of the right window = 16.4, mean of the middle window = 9.25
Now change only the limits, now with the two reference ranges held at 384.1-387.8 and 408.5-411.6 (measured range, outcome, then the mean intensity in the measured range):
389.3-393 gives 0.45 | 12.3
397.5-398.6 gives 0.05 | 14.2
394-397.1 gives 0.90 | 10.3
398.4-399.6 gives -0.07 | 15.8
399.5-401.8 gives -0.11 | 15.9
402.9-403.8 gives 0.00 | 15.4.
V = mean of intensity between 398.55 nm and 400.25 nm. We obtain 15.8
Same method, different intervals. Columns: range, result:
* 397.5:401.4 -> 15.4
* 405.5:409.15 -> 16.5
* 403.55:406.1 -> 16.7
